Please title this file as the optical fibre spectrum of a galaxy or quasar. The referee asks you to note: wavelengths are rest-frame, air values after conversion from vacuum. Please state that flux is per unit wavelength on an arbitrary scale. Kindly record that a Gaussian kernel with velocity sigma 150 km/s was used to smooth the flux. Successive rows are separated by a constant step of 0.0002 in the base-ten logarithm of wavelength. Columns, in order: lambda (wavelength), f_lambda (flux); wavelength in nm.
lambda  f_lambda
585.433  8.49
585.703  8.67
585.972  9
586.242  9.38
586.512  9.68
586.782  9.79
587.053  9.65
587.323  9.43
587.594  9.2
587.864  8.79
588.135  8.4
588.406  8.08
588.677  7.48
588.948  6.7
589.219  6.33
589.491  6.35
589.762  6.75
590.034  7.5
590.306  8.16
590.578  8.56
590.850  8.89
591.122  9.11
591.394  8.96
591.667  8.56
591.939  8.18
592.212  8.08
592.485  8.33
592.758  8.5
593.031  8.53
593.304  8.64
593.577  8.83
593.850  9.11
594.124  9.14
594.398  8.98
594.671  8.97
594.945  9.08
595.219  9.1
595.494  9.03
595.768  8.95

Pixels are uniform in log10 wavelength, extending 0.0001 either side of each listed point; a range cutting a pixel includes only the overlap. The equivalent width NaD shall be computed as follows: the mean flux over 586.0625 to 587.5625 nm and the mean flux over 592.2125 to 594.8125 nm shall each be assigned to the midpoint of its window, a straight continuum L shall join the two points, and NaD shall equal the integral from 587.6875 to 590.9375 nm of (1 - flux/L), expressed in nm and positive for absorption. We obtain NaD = 0.55 nm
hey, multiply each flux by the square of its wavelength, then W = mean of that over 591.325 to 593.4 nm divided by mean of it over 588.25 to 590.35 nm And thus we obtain 1.20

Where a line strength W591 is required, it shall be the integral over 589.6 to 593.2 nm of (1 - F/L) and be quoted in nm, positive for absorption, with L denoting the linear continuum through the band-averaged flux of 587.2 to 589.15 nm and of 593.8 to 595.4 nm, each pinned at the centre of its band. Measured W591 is 0.14 nm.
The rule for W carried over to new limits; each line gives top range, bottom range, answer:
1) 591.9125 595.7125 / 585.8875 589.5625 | 1.06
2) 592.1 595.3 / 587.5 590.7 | 1.16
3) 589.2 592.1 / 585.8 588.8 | 0.90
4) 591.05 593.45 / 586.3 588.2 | 0.93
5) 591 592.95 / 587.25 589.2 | 1.06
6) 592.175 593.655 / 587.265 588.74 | 1.01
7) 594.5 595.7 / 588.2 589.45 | 1.29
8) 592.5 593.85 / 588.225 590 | 1.25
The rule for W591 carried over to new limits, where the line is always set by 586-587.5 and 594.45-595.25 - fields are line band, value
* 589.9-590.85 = 0.114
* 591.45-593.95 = 0.174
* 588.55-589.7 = 0.328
